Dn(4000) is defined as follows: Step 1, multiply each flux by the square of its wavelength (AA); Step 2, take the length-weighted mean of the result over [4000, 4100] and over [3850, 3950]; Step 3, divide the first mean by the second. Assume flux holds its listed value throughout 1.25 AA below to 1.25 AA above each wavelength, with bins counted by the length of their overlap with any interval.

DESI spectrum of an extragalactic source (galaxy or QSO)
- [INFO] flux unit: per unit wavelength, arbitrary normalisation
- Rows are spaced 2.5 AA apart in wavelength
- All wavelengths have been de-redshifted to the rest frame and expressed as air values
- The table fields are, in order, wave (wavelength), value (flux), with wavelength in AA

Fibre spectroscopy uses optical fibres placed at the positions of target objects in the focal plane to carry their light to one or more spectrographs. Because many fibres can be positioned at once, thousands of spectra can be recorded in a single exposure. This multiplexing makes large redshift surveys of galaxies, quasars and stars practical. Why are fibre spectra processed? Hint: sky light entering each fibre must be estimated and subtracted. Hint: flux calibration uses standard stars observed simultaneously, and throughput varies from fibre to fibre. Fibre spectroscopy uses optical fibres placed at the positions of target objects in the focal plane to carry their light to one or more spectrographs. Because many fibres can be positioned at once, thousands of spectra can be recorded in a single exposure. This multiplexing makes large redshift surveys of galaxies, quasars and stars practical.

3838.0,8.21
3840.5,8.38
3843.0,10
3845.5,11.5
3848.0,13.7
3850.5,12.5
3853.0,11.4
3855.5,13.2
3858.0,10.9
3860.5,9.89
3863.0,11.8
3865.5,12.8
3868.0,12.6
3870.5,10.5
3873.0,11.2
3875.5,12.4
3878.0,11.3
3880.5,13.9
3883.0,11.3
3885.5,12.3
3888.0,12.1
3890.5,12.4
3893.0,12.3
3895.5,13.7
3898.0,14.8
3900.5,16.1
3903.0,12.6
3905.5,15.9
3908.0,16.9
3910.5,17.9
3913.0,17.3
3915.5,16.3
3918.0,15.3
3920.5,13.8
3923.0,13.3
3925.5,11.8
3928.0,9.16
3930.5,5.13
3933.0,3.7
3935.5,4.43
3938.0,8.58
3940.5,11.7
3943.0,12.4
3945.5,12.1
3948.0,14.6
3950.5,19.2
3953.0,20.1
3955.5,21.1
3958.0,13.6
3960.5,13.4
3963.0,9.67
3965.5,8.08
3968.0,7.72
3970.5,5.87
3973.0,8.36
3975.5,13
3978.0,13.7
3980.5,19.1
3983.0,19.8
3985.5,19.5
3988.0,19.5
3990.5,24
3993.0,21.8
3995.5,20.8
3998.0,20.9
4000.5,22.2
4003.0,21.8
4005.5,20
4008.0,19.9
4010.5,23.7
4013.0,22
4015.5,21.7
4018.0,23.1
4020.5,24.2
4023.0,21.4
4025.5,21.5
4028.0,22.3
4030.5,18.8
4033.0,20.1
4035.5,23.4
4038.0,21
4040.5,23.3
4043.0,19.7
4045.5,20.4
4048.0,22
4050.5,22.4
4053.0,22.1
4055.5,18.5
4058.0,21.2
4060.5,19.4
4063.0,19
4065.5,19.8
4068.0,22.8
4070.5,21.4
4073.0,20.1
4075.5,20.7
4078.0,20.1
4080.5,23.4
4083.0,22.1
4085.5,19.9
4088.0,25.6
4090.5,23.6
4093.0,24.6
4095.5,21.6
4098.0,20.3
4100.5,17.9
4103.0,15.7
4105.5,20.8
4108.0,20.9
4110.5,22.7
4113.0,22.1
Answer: 1.88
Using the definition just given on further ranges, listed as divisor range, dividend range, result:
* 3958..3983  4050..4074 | 1.87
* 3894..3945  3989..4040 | 1.82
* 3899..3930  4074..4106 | 1.60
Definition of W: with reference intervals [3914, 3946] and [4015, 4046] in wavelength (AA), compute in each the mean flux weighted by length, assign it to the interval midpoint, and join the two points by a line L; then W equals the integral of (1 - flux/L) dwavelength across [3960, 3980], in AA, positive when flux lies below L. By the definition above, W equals 6.5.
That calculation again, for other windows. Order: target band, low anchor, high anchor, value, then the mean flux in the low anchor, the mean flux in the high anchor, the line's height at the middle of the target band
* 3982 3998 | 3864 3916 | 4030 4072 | -2.4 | 13.6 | 20.9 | 18.2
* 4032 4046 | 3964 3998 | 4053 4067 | -2.0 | 15.6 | 19.9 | 18.7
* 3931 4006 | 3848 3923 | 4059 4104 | 8.4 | 13.3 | 21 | 16.6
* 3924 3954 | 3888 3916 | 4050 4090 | 9.9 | 14.9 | 21.2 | 16.3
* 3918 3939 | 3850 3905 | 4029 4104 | 7.9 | 12.4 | 21.1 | 14.7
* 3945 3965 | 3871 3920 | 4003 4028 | 2.8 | 13.9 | 22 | 17.9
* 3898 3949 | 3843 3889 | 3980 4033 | 9.9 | 11.9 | 21.3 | 15.8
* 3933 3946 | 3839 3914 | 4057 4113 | 5.3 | 12.8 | 21.1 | 15.3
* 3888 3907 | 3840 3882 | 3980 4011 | 0.5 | 11.7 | 21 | 14.2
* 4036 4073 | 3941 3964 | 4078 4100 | -0.9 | 15.1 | 22.3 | 20.5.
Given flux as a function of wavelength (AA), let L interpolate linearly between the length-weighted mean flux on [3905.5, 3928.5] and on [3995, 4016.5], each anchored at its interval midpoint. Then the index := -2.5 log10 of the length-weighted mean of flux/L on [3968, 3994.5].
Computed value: 0.23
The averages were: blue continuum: 14.9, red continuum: 21.5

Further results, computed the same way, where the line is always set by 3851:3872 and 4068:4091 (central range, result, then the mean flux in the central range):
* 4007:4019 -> -0.18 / 22.1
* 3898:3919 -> -0.15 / 16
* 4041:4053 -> -0.05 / 21.4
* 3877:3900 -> 0.01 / 12.8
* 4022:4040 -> -0.09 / 21.3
